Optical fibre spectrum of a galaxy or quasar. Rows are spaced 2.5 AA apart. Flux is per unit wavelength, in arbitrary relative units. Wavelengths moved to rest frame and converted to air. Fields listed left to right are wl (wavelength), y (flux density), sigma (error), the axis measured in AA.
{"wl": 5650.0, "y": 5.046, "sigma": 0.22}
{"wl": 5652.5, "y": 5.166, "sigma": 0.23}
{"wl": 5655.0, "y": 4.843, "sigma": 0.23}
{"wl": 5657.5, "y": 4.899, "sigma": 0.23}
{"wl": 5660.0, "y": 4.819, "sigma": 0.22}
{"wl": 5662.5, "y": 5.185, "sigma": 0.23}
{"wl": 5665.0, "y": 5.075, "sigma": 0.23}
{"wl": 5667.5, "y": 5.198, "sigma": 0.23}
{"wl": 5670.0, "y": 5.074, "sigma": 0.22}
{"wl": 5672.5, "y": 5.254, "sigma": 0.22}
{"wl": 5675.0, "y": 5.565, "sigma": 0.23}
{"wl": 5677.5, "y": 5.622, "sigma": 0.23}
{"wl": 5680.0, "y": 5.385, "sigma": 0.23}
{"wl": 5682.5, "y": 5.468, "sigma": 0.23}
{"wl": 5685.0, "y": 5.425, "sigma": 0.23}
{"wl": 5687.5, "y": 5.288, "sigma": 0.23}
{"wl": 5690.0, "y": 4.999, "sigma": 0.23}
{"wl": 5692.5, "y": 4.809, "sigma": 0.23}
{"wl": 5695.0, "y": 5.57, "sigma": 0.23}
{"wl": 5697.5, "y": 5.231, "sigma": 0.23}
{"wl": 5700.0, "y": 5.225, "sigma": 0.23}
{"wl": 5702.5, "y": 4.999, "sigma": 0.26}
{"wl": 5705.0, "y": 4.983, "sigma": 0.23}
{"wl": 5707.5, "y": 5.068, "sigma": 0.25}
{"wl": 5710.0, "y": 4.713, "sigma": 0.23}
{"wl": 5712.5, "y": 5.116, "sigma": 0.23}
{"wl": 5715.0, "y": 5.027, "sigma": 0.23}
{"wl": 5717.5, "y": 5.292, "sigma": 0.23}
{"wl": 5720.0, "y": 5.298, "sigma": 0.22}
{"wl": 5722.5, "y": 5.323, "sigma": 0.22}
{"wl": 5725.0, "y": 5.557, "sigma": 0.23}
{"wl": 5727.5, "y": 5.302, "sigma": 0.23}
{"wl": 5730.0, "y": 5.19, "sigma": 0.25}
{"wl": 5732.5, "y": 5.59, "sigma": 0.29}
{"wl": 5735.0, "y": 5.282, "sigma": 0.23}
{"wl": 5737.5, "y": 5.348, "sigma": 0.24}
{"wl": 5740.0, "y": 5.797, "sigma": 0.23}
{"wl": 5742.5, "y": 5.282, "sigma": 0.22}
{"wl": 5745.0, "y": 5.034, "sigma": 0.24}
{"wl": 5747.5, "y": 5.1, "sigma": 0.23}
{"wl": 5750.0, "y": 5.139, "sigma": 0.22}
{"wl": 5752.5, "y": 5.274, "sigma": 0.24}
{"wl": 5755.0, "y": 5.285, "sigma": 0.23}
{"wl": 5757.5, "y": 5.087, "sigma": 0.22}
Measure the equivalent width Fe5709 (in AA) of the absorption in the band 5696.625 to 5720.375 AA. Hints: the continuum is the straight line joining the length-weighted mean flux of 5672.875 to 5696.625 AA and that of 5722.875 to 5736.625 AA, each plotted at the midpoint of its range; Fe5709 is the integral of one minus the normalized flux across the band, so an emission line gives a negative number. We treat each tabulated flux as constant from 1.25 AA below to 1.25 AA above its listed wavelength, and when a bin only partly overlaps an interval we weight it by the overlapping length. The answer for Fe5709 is 1.2 AA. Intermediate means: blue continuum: 5.34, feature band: 5.09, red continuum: 5.38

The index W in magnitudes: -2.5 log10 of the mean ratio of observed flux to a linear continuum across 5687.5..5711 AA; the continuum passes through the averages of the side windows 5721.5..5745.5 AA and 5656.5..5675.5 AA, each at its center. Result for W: 0.03 mag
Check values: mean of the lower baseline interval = 5.12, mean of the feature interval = 5.08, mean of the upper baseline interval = 5.38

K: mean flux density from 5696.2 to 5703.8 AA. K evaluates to 5.15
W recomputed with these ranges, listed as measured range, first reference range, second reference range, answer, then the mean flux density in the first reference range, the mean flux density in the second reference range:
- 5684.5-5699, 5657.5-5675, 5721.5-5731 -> 0.00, 5.12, 5.35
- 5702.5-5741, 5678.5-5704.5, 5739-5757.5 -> 0.00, 5.24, 5.25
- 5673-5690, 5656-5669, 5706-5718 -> -0.08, 5.03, 5.03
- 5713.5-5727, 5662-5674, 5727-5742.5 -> 0.01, 5.16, 5.41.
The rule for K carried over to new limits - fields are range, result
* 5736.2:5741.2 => 5.57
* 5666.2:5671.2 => 5.14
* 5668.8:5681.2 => 5.38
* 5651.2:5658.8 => 4.97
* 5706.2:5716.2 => 4.98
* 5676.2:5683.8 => 5.49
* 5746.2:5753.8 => 5.17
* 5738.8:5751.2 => 5.27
